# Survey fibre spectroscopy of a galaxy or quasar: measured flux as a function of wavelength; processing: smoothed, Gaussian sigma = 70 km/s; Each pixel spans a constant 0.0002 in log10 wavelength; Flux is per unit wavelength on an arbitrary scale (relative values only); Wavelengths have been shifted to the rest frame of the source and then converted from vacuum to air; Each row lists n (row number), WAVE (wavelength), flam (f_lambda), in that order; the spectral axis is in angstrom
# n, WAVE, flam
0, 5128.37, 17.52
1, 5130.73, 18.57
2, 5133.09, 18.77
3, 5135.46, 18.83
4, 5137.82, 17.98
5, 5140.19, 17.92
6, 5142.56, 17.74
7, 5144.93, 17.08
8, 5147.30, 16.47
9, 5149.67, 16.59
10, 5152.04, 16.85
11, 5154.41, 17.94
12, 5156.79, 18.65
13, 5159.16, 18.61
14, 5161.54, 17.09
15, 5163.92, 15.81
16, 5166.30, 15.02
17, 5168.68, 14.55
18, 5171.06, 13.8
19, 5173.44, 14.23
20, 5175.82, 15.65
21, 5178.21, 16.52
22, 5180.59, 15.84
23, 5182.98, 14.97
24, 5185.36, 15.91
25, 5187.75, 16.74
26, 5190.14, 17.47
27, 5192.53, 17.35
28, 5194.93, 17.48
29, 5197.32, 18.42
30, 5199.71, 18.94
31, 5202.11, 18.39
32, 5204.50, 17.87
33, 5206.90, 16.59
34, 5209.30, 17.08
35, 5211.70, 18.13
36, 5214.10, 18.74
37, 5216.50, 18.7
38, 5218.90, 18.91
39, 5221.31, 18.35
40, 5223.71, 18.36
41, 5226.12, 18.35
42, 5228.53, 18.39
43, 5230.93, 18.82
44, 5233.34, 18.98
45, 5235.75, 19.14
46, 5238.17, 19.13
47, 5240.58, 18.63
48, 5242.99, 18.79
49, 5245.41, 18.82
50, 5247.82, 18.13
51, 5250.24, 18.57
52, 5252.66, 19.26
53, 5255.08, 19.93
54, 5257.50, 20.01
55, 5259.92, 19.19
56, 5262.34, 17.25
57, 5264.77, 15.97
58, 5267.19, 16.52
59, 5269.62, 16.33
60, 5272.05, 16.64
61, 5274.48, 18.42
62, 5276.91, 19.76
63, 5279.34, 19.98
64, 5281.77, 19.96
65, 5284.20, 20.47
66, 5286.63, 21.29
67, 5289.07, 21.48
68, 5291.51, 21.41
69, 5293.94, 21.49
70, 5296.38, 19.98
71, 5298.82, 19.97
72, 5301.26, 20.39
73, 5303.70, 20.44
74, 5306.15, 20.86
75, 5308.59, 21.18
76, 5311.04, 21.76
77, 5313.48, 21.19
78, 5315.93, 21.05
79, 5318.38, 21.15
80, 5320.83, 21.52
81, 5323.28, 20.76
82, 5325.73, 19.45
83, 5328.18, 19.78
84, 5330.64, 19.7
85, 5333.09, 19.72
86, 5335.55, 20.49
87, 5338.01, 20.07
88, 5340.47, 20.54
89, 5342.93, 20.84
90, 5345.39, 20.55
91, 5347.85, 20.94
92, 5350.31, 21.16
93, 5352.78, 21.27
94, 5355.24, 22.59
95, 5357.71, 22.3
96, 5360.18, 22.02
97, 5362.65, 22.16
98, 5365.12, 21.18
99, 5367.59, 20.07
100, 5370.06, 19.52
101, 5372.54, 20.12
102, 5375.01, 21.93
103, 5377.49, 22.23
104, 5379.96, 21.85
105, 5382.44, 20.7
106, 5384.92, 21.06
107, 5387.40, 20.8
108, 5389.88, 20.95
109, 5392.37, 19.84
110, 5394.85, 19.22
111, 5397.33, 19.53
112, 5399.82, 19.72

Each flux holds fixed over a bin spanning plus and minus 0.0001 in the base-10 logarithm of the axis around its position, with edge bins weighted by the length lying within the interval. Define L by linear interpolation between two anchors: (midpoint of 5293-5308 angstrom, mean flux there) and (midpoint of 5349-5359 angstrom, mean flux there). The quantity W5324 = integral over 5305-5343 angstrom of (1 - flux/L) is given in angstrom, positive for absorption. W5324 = 0.8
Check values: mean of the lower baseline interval 20.5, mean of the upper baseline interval 21.8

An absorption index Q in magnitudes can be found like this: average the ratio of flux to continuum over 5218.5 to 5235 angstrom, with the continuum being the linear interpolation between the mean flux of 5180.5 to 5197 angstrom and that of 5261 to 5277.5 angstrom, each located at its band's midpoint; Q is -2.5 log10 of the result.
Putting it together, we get -0.10 mag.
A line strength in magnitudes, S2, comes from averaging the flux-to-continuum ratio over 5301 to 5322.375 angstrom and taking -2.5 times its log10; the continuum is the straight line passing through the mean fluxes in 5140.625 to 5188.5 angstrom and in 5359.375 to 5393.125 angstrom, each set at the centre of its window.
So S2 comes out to -0.08 mag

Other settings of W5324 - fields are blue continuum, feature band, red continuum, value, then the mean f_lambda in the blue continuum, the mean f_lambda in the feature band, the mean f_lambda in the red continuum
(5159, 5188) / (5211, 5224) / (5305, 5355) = -1.15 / 15.6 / 18.6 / 20.7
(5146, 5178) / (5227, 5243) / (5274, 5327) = -0.22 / 16.3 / 18.8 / 20.7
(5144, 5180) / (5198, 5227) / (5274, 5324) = -0.43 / 16.3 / 18.2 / 20.7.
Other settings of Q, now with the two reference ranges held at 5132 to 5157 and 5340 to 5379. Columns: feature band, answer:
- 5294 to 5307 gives -0.008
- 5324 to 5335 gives 0.052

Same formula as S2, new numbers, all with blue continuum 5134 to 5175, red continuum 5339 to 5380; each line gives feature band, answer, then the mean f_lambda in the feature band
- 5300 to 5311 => -0.04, 20.8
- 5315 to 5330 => -0.01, 20.6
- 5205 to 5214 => 0.03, 17.5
